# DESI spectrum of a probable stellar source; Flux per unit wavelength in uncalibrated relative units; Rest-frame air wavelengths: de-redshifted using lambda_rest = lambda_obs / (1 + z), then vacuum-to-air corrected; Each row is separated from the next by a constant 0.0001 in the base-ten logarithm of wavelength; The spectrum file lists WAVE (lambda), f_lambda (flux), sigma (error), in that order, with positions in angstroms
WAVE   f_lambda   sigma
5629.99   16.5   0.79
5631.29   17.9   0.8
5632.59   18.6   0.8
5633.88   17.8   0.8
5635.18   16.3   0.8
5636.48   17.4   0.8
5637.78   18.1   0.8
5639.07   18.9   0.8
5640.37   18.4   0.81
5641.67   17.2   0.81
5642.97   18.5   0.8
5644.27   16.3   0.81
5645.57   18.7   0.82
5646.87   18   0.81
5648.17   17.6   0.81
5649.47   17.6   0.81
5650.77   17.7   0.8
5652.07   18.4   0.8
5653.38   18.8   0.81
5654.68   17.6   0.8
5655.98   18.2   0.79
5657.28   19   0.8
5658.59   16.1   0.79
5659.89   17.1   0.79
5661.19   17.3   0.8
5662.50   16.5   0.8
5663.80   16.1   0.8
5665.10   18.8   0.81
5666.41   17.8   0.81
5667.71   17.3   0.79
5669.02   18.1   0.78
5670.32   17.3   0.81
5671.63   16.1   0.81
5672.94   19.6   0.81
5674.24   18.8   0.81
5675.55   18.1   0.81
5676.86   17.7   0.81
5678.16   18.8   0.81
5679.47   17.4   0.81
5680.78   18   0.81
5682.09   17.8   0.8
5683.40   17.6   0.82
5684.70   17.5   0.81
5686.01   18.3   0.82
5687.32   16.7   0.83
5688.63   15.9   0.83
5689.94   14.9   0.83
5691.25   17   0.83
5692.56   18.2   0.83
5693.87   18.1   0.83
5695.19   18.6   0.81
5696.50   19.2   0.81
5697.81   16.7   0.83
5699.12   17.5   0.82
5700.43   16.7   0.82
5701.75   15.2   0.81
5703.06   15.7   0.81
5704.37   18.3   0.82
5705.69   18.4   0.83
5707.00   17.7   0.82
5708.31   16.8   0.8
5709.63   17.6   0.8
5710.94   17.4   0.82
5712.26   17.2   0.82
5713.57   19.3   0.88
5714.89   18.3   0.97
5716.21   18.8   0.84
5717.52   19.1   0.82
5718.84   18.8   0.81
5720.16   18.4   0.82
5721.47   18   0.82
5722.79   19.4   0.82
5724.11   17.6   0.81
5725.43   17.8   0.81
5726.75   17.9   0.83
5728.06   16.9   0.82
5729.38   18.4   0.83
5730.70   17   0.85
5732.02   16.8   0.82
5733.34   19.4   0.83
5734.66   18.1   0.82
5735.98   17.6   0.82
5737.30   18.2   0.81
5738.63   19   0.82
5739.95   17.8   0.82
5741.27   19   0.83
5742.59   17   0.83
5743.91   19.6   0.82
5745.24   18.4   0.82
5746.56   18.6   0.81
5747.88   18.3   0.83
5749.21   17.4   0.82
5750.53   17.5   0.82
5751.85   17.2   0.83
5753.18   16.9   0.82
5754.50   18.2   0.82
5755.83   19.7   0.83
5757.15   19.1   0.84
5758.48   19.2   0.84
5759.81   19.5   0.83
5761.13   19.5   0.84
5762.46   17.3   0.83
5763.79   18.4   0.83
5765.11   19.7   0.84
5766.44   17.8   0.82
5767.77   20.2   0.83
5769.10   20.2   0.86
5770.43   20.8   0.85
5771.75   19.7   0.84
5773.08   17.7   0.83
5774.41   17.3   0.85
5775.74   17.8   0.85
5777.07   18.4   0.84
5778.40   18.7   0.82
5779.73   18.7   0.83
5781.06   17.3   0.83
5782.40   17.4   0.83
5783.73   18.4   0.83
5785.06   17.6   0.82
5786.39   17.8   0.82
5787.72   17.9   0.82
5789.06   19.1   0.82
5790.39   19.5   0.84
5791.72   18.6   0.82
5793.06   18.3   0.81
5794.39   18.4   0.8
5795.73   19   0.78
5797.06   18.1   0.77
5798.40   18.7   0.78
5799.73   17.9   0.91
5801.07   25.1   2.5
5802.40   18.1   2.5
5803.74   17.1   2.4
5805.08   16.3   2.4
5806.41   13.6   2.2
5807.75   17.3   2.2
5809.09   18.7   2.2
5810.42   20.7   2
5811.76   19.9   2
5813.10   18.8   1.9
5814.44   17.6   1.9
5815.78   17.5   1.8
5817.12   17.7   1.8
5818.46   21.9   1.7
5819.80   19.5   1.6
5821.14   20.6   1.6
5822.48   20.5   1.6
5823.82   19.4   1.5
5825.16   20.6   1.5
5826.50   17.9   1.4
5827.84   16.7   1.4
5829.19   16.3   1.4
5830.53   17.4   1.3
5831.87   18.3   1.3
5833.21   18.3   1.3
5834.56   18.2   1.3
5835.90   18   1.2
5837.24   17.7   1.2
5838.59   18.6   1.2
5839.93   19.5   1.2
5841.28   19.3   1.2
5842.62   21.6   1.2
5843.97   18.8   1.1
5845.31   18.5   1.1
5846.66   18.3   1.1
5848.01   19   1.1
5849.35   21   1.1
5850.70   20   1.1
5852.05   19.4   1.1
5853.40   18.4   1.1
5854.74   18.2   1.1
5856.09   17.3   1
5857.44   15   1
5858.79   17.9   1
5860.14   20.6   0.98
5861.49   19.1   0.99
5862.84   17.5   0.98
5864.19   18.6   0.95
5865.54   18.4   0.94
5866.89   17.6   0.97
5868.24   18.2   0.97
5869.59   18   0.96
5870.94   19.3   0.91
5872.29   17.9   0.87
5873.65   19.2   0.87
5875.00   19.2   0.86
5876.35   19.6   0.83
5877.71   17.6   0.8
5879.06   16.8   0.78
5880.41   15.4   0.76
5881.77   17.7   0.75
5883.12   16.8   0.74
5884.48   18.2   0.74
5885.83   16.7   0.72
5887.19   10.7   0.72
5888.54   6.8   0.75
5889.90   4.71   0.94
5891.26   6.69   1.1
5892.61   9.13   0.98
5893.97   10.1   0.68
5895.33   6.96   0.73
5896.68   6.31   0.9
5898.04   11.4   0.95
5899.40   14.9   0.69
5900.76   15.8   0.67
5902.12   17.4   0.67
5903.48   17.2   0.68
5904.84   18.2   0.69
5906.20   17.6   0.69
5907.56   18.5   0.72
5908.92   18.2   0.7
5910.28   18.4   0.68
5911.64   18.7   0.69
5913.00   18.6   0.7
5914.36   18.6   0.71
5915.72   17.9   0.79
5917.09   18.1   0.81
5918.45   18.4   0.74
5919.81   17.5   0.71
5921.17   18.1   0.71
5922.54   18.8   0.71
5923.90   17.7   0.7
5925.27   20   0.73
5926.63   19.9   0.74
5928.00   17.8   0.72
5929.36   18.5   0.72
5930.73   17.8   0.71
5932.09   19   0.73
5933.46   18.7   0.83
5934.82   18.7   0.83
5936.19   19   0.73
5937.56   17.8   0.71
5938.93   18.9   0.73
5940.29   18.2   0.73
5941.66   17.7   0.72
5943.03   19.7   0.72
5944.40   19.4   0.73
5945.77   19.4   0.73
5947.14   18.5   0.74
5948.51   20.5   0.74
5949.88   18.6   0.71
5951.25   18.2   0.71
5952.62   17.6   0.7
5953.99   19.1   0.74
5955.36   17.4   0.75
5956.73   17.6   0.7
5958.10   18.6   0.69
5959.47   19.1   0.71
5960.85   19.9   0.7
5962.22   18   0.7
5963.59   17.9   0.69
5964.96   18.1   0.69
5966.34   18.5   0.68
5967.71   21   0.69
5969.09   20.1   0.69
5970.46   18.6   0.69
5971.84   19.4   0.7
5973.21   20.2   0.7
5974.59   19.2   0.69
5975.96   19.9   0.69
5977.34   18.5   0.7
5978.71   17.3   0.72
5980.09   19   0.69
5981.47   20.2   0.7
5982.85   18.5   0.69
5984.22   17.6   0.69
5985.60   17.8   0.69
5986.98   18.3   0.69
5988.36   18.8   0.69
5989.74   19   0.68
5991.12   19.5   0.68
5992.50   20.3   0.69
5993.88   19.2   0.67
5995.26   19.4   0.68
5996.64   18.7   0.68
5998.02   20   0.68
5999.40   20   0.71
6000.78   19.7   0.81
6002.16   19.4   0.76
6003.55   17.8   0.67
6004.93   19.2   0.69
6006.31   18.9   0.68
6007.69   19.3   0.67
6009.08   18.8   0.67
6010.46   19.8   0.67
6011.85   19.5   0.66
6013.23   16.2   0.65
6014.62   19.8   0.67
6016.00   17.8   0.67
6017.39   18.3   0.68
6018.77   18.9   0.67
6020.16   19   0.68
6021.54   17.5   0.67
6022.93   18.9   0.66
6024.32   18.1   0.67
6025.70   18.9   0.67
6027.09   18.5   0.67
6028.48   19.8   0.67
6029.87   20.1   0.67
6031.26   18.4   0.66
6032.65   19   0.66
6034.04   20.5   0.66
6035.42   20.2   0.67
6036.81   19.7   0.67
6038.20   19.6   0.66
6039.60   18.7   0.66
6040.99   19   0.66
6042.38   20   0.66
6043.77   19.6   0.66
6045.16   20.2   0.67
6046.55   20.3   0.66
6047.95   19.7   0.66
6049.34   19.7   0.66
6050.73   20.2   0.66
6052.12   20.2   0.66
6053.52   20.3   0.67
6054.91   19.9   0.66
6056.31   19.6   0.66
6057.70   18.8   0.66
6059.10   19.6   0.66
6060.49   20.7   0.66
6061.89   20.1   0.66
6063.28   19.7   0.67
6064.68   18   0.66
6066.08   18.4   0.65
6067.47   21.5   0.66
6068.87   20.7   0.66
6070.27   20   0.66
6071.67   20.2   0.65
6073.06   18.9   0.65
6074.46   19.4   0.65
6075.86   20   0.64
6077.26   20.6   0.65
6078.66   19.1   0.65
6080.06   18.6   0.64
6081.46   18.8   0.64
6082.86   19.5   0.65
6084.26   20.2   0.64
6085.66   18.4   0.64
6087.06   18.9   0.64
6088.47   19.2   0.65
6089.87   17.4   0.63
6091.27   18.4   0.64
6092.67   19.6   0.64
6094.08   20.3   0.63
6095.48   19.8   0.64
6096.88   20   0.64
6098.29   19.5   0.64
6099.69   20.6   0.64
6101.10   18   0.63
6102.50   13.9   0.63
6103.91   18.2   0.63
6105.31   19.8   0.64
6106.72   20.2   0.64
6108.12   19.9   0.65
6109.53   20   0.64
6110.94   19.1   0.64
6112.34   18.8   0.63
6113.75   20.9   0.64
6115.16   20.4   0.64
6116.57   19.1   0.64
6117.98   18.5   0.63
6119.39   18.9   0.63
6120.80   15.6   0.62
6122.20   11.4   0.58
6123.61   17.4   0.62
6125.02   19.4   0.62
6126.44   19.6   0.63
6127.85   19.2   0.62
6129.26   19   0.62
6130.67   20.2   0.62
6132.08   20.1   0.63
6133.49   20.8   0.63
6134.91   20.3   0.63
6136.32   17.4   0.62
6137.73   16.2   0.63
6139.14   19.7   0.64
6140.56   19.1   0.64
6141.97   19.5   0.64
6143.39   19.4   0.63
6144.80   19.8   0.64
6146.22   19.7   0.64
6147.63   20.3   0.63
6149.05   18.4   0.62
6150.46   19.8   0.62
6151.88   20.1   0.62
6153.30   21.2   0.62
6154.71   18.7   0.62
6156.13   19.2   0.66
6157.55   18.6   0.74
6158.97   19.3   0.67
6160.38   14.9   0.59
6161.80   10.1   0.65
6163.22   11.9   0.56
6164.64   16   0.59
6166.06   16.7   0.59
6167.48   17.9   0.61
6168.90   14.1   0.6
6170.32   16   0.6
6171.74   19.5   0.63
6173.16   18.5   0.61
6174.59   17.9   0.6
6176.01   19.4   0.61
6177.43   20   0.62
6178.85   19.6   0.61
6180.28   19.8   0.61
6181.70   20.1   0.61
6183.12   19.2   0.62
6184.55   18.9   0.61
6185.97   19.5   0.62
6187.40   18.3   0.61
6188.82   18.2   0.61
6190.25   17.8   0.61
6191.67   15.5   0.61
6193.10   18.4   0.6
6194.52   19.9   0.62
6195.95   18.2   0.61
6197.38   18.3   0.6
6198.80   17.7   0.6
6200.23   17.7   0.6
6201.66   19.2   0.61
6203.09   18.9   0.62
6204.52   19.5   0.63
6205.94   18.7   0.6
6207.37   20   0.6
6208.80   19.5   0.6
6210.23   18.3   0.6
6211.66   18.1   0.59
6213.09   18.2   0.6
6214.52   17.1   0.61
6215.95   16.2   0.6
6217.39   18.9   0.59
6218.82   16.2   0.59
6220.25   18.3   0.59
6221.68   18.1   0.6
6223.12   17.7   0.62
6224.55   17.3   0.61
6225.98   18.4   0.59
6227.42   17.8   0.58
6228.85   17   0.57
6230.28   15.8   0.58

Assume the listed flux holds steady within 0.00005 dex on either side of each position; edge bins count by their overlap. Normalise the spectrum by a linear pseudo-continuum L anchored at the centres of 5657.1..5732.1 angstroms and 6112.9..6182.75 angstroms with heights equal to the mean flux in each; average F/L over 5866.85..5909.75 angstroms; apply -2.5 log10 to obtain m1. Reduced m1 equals 0.20 mag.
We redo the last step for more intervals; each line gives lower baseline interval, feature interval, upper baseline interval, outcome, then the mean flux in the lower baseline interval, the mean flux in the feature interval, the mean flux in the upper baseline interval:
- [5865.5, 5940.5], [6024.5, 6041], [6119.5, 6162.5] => -0.10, 16.4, 19.3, 18.5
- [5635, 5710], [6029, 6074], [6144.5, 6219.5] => -0.10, 17.6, 19.7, 18.2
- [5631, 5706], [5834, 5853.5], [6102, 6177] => -0.07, 17.6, 19.1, 18.3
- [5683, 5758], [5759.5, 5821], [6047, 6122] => -0.03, 17.8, 18.6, 19.3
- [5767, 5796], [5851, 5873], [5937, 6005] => 0.03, 18.6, 18.2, 18.9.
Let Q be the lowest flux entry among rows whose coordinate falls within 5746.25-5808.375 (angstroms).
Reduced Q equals 13.6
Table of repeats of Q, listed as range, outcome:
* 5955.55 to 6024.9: 16.2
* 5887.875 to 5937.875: 4.71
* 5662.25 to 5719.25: 14.9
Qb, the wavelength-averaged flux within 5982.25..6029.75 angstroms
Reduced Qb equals 18.9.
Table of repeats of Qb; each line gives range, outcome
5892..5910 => 14.1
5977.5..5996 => 18.8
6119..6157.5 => 18.9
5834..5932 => 17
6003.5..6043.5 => 19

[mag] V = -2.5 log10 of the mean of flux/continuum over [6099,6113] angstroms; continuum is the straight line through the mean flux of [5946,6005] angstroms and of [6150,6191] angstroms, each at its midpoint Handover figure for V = -0.033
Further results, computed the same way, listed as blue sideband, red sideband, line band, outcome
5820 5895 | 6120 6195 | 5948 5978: -0.08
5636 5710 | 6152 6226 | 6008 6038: -0.06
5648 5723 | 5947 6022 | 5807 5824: -0.06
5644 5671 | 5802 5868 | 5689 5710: 0.04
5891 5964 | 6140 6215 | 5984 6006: -0.09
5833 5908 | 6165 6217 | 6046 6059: -0.13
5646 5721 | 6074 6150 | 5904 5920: 0.01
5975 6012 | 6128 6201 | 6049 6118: -0.04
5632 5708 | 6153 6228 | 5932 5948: -0.06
